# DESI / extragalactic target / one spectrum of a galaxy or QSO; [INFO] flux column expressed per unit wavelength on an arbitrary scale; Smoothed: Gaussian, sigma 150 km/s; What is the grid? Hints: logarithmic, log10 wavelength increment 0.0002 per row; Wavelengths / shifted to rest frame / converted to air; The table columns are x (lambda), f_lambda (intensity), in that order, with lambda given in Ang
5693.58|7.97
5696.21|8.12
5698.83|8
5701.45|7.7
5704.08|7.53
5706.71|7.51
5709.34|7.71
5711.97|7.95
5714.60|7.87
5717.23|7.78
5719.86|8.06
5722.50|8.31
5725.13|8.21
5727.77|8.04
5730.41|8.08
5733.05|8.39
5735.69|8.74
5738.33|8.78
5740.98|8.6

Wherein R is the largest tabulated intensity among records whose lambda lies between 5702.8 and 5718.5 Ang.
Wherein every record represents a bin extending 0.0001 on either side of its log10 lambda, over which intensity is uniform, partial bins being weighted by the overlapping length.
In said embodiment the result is 7.95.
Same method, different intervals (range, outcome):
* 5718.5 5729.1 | 8.31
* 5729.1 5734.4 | 8.39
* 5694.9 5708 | 8.12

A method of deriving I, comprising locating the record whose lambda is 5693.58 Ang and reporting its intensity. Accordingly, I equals 7.97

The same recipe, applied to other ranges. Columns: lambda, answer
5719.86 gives 8.06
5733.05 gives 8.39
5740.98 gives 8.6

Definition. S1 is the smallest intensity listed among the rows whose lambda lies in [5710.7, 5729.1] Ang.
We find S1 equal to 7.78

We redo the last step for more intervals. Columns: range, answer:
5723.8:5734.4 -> 8.04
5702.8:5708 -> 7.51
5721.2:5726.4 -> 8.21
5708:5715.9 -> 7.71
